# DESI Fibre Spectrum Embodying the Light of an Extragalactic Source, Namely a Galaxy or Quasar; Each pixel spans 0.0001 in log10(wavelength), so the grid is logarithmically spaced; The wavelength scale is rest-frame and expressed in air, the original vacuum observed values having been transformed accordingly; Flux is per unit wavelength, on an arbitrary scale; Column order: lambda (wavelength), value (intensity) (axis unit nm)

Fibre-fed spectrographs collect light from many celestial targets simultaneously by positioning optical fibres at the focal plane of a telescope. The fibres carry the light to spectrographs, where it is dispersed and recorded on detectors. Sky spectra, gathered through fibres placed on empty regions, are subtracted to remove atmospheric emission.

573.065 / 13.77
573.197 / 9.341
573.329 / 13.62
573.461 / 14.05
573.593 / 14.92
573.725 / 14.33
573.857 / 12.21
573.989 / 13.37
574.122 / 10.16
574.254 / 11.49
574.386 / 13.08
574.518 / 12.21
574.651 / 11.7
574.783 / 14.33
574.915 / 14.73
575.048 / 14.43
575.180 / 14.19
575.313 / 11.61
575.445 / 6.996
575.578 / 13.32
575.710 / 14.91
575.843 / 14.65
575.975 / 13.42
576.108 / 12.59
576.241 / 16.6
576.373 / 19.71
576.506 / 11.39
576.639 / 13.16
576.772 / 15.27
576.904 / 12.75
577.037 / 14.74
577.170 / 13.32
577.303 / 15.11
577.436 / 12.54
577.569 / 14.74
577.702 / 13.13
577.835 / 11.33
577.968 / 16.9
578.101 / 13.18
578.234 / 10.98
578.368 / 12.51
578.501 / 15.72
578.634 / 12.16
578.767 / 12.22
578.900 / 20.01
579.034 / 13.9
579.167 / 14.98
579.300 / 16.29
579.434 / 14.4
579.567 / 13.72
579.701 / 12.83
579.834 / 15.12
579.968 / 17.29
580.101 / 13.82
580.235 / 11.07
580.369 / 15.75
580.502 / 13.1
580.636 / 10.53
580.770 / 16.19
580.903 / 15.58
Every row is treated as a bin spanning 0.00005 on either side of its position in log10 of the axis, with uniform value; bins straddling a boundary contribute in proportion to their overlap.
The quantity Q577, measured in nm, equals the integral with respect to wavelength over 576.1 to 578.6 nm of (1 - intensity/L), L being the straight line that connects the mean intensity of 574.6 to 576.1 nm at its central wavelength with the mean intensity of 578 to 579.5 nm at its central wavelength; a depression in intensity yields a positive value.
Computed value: -0.04 nm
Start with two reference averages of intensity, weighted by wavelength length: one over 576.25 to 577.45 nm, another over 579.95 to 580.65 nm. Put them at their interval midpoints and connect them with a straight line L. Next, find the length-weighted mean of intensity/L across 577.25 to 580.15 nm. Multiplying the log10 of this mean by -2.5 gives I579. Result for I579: -0.02 mag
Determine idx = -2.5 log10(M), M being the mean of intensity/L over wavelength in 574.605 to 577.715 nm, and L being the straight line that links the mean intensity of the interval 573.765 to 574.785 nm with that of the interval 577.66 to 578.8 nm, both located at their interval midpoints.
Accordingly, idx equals -0.09 mag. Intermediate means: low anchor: 12.2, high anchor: 13.2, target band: 13.7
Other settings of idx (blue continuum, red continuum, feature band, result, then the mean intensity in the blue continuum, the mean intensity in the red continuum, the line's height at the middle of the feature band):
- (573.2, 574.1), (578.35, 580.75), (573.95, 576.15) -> 0.06 mag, 13.3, 14.3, 13.5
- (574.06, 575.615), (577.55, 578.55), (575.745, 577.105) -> -0.12 mag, 12.3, 13.5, 12.9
